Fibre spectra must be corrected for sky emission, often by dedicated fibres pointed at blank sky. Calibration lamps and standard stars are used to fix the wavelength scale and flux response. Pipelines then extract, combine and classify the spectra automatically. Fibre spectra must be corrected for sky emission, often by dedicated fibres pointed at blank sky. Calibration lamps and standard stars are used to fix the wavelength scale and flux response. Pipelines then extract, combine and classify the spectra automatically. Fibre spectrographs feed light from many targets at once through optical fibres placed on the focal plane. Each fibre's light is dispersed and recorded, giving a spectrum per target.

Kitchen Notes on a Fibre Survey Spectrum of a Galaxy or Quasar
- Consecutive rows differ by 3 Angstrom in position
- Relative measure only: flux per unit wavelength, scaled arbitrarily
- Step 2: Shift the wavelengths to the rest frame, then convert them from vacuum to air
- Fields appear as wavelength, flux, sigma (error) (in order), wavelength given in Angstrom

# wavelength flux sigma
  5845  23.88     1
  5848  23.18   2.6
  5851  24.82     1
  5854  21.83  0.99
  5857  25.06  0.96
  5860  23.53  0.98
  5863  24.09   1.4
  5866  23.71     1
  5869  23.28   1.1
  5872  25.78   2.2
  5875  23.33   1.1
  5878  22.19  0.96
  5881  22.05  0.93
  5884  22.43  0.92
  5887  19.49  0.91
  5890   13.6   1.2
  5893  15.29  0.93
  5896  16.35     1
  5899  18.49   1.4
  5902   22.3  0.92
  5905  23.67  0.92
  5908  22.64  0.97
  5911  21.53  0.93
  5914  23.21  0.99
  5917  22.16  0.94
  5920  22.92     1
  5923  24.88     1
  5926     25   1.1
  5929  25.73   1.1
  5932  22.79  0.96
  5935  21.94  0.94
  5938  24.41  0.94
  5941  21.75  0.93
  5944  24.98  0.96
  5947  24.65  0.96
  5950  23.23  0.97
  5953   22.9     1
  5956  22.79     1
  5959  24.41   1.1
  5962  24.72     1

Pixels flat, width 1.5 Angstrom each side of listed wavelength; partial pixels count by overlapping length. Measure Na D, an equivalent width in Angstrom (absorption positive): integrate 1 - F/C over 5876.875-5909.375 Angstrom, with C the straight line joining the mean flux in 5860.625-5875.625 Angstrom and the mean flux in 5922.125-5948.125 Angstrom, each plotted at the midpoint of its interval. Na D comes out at 5.68 Angstrom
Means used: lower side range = 24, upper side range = 24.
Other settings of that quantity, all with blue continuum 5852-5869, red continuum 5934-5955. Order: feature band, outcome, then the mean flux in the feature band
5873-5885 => 0.5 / 22.6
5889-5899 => 3.4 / 15.7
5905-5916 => 0.4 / 22.6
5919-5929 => -0.5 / 24.6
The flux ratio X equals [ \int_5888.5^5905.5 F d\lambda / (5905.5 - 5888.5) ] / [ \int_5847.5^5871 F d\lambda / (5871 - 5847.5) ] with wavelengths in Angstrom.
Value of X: 0.76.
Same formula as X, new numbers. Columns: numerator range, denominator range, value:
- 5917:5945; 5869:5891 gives 1.10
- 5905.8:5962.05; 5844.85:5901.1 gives 1.08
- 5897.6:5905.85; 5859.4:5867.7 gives 0.90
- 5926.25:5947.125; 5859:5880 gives 1.00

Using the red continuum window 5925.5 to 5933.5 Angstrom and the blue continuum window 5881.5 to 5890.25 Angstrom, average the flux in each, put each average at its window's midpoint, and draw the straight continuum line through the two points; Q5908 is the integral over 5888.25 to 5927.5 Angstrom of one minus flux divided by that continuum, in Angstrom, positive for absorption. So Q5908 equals 2.2 Angstrom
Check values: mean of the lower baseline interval 19.6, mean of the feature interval 20.9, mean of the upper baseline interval 24.4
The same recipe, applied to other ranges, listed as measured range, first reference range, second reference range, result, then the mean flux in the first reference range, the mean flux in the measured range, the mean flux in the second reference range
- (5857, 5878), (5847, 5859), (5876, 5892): -1.89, 23.7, 23.9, 19.9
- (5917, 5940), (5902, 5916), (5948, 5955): -0.89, 22.7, 23.8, 23.2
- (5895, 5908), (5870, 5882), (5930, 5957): 1.52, 23.4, 20.6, 23.3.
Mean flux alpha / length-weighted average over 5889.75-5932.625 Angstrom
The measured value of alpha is 21.6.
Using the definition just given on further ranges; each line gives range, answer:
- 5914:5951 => 23.7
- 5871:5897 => 20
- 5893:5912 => 20.4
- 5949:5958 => 23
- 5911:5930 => 23.7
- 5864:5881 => 23.5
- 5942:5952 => 24.1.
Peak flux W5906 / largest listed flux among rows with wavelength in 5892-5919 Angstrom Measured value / 23.67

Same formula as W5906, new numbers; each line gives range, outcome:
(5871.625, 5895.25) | 25.78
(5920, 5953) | 25.73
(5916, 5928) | 25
